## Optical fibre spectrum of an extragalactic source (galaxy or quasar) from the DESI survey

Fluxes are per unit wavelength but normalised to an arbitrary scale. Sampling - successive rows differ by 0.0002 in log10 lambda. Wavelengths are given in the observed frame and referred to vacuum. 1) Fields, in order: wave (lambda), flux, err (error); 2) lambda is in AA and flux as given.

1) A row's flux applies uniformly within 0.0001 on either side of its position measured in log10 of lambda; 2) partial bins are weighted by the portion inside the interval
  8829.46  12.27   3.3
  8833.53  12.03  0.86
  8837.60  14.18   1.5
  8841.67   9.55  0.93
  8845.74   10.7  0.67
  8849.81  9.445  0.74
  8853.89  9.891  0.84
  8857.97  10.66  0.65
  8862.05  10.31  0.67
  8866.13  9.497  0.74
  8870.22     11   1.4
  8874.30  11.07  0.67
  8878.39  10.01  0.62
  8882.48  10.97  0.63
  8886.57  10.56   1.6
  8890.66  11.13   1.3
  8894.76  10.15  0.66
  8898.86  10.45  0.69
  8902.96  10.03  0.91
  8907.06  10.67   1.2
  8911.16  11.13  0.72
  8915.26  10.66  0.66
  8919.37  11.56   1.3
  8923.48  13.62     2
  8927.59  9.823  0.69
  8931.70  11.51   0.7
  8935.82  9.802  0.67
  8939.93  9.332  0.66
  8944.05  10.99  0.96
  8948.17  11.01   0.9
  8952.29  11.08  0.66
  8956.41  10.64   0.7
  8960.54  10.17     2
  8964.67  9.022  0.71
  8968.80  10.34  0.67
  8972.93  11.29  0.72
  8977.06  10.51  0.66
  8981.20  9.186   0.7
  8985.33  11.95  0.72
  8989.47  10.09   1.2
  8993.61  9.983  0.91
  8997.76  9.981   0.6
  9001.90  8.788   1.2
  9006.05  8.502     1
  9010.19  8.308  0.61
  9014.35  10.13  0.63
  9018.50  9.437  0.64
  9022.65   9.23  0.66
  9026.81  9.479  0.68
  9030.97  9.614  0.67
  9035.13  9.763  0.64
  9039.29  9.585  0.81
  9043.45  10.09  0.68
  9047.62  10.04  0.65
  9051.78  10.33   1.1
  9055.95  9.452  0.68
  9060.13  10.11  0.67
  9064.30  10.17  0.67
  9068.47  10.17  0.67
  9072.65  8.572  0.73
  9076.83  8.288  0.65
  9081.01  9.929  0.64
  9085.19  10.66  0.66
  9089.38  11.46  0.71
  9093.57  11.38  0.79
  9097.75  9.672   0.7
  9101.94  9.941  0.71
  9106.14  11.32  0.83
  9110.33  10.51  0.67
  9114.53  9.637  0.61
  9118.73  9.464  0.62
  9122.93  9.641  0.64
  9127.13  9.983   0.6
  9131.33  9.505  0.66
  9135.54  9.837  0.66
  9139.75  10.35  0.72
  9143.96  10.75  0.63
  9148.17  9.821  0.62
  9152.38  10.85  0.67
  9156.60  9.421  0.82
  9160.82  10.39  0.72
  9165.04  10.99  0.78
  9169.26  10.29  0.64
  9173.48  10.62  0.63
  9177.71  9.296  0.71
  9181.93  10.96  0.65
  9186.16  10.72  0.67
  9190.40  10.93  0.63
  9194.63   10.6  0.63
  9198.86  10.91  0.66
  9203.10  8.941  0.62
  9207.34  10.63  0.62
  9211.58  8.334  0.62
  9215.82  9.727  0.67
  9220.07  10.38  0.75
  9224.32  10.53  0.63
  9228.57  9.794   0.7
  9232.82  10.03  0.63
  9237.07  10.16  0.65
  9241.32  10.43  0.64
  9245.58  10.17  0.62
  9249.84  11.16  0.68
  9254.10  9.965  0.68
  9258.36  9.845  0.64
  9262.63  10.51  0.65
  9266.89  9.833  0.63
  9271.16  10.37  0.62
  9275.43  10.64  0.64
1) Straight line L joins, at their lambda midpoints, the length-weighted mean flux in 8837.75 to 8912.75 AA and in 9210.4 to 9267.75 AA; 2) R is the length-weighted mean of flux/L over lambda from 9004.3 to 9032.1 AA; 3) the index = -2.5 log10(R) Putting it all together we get 0.12 mag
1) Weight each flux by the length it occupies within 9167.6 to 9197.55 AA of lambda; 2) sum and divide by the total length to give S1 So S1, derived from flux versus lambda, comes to 10.5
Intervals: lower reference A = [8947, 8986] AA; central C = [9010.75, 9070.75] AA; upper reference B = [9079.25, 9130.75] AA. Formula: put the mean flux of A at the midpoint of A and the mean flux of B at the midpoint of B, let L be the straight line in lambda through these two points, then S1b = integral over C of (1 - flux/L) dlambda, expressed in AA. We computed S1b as 3.3 AA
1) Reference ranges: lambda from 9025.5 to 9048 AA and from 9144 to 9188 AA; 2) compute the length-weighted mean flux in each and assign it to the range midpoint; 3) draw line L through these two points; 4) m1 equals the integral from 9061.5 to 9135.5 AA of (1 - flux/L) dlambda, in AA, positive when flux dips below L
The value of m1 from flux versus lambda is 0.2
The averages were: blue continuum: 9.75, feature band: 10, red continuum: 10.4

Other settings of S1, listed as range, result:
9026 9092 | 9.88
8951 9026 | 9.9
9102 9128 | 10.1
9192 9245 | 10.1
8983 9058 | 9.71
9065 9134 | 10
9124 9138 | 9.78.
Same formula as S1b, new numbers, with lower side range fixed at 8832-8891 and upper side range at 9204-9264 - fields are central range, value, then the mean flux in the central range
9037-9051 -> 0.6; 9.95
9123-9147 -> 0.5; 10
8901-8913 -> 0.0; 10.6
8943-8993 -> 0.2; 10.5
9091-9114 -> -0.5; 10.5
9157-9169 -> -0.3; 10.4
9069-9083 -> 1.7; 9.06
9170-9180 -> 0.2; 10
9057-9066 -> 0.3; 10.1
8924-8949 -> 0.0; 10.6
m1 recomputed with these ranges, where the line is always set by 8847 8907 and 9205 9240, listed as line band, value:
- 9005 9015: 1.3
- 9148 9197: -2.0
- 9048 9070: 0.2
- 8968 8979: -0.5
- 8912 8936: -2.2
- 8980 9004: 0.5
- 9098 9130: 0.2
